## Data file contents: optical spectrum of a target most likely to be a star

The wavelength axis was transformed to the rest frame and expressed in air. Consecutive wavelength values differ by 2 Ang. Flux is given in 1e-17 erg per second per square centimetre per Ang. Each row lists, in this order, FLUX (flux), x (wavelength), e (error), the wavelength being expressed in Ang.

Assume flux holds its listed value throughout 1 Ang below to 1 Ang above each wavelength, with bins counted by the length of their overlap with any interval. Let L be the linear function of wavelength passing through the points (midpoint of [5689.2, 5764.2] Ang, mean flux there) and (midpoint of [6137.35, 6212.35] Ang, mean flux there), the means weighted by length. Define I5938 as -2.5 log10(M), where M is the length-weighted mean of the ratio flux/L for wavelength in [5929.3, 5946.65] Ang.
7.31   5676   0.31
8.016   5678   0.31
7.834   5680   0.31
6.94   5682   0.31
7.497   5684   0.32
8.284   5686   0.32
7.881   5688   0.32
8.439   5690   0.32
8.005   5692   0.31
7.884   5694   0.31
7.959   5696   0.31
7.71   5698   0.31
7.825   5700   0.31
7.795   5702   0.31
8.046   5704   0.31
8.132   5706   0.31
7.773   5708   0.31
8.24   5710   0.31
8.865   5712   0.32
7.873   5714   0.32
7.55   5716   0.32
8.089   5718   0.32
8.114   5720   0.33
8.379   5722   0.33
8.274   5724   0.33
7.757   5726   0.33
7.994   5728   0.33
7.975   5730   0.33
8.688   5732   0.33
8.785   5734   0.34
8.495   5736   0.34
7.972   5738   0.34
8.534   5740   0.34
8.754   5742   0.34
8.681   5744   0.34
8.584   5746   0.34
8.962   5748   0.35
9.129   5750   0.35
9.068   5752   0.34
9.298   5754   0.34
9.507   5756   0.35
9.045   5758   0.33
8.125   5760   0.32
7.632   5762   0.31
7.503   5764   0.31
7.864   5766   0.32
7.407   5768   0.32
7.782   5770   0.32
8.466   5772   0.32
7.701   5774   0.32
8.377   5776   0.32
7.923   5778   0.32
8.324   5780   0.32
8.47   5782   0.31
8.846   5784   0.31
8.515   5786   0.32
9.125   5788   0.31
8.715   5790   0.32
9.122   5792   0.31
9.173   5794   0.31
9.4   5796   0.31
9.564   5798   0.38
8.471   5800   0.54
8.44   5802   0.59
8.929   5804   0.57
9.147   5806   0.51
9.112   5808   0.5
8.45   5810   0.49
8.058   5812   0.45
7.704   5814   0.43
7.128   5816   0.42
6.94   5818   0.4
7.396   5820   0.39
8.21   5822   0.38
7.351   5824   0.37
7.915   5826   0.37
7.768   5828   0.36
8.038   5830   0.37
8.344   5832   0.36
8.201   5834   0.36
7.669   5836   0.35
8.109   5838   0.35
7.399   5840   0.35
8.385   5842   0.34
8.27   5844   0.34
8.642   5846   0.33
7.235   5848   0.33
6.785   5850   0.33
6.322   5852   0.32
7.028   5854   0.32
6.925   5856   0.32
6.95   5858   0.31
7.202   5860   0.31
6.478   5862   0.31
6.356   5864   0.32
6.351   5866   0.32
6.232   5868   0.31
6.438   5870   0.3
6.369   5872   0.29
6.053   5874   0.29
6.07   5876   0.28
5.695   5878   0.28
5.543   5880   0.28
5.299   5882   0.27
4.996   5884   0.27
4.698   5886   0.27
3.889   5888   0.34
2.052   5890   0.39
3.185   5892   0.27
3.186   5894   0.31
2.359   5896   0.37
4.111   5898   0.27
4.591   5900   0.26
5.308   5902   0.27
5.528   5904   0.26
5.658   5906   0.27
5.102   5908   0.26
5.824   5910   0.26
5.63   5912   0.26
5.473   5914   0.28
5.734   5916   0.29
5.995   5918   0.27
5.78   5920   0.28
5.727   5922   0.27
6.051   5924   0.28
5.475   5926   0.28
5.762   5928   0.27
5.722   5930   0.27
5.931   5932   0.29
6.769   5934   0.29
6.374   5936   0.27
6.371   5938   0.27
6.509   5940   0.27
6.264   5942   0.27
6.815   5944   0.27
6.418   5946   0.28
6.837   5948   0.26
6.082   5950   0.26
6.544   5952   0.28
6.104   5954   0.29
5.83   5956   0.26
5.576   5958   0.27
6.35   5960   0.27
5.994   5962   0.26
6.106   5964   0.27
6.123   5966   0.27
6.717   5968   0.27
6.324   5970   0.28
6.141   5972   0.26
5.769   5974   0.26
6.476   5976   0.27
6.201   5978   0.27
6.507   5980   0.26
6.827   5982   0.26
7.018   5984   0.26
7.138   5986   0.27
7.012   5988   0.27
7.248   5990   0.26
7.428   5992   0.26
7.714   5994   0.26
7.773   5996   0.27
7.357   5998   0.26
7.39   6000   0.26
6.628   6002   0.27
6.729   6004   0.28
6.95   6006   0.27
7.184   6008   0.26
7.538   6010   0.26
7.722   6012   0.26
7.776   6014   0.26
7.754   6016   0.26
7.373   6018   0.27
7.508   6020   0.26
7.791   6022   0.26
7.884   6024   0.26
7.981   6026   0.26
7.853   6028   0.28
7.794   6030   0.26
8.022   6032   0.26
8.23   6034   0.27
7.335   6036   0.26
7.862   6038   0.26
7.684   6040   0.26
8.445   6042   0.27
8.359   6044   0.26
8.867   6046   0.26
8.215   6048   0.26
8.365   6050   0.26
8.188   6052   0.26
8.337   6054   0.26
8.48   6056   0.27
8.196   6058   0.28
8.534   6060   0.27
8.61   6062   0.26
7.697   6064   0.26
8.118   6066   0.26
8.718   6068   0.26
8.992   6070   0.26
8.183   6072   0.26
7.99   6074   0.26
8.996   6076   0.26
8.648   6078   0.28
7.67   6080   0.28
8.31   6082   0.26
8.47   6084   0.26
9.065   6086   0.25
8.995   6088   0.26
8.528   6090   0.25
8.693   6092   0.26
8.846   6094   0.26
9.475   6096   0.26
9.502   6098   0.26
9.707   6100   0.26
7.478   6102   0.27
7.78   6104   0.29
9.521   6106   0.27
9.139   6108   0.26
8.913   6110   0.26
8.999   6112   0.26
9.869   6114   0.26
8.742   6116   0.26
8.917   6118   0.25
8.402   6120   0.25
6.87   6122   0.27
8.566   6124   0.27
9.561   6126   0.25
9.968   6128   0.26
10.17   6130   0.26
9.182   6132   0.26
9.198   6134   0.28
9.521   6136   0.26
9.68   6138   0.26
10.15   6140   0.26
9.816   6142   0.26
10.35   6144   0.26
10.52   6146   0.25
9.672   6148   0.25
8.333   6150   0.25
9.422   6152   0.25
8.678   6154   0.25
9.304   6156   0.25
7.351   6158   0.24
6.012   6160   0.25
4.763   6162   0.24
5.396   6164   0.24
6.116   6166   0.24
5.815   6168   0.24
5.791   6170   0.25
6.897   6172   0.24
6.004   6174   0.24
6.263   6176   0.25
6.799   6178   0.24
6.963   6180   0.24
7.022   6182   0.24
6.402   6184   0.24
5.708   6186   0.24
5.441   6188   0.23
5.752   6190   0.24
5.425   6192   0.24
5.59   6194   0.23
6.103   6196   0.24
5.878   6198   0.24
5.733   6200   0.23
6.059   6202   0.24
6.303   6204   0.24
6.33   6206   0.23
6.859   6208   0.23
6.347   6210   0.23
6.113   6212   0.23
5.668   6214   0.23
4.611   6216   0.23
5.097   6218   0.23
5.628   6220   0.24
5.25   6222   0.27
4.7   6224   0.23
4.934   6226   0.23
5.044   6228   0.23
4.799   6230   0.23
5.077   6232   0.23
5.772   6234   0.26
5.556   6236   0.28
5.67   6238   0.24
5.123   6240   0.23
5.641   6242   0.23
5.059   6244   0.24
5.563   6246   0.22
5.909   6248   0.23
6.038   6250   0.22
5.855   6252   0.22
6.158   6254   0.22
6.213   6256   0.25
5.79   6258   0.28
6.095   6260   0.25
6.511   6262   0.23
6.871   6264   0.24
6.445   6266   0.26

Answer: 0.21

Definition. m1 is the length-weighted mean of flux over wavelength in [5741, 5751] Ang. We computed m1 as 8.82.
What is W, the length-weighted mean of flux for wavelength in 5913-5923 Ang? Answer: 5.74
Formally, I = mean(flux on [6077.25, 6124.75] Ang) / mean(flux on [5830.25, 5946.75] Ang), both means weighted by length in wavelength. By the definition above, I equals 1.4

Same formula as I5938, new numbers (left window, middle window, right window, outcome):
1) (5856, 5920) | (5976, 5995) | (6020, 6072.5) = 0.02 mag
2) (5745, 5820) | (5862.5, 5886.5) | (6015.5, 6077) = 0.38 mag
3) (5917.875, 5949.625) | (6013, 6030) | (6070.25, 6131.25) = -0.03 mag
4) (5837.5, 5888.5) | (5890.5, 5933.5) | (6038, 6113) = 0.34 mag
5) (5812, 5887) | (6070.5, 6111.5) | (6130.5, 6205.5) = -0.20 mag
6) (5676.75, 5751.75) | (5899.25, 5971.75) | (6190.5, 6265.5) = 0.18 mag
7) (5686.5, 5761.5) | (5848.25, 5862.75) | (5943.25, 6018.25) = 0.10 mag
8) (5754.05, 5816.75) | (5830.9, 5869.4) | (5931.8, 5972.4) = 0.05 mag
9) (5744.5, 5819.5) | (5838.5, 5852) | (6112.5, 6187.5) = 0.10 mag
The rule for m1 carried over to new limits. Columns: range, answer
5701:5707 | 7.99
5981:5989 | 7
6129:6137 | 9.52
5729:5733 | 8.33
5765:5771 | 7.68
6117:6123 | 8.06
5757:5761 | 8.59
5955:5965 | 5.97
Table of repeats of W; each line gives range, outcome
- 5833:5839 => 7.99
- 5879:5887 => 5.13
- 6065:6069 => 8.42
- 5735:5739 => 8.23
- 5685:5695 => 8.1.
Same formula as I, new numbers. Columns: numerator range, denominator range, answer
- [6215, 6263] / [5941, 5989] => 0.86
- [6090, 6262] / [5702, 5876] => 0.89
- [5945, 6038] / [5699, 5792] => 0.84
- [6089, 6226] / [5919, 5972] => 1.22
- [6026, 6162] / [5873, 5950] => 1.60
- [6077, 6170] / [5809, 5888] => 1.23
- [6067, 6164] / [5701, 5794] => 1.05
